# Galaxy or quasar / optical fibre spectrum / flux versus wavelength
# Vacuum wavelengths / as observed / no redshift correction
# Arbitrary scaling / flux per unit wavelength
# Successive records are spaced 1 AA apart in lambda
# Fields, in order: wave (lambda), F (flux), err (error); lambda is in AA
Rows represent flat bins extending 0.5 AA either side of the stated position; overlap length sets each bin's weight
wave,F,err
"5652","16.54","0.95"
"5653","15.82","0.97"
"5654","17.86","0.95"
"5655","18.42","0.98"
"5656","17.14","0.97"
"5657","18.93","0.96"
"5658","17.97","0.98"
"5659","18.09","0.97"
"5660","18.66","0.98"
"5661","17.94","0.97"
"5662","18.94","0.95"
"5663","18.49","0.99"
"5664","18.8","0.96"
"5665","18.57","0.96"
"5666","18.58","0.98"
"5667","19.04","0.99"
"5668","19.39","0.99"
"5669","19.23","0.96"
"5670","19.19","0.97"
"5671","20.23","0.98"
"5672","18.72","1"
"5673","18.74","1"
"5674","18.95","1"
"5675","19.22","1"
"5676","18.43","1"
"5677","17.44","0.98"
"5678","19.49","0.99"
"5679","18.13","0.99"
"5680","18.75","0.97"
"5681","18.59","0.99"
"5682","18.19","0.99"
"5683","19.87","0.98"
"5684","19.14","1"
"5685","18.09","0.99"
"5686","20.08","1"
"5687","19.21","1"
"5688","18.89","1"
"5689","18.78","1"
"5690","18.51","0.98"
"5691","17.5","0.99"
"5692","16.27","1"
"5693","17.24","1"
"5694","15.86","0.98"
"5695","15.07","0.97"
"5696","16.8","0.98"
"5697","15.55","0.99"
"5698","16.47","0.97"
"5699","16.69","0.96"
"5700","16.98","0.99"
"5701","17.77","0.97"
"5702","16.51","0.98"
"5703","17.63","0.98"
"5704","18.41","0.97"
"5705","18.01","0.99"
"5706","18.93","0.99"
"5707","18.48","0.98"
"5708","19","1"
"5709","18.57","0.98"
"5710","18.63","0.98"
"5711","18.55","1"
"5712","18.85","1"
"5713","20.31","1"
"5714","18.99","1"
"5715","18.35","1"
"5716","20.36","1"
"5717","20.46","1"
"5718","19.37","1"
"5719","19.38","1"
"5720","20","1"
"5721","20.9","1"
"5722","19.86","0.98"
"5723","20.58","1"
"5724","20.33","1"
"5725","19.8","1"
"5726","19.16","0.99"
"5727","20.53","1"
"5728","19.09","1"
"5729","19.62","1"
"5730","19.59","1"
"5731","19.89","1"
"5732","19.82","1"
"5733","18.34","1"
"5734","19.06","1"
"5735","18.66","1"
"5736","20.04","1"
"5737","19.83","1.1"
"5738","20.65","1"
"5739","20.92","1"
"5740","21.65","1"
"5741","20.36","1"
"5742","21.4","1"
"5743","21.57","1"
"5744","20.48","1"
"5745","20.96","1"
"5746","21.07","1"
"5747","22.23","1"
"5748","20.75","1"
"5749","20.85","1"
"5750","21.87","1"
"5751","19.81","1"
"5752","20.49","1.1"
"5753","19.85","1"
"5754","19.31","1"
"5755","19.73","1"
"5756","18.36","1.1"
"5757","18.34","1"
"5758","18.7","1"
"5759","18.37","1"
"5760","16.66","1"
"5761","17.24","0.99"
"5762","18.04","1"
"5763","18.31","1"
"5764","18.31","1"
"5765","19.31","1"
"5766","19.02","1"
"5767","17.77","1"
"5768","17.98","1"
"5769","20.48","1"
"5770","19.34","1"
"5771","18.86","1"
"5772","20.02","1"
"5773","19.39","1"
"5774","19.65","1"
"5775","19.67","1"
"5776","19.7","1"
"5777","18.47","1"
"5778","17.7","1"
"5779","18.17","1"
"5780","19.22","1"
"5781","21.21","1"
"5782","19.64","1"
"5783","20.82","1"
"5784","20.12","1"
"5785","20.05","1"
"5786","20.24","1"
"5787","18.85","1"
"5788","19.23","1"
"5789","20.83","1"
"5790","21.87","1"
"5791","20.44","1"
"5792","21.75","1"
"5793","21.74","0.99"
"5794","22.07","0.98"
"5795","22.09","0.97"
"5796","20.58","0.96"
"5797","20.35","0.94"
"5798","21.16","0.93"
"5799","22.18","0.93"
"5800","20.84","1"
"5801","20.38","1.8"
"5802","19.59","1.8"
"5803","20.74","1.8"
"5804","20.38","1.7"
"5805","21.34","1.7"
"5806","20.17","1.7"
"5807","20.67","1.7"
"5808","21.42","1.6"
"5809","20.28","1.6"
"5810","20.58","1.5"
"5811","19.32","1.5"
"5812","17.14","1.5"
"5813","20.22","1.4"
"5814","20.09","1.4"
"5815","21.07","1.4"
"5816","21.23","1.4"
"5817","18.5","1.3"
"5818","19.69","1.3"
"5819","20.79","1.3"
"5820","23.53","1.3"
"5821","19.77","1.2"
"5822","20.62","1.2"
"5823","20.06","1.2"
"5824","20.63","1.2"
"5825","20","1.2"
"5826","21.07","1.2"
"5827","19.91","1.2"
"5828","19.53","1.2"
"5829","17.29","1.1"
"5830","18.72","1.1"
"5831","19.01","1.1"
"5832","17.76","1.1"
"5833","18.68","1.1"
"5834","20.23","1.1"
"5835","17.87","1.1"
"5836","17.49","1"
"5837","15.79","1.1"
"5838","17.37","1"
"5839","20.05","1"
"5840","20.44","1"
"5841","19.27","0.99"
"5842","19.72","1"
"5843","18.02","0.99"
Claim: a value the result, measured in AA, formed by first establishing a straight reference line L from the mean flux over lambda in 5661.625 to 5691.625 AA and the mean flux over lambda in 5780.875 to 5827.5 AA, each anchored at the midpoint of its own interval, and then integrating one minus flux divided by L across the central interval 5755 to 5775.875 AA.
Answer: 1.3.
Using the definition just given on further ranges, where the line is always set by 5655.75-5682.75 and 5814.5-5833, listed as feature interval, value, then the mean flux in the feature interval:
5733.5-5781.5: -0.5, 19.6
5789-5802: -1.0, 21.2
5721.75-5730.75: -0.3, 19.8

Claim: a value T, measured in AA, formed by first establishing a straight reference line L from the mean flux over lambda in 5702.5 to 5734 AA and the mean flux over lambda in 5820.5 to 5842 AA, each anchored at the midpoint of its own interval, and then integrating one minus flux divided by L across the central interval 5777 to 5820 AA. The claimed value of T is -2.6 AA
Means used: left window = 19.3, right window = 19.1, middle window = 20.4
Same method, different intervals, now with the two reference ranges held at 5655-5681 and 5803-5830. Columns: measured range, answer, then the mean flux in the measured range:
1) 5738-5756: -1.14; 20.7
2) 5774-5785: 0.17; 19.5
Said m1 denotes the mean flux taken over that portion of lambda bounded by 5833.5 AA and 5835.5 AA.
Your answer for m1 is 19.1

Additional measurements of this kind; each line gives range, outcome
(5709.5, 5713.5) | 19.1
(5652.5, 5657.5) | 17.6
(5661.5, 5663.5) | 18.7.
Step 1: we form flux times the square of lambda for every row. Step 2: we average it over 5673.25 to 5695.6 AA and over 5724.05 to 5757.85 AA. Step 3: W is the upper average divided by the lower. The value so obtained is 1.1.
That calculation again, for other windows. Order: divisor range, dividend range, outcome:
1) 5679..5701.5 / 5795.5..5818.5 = 1.19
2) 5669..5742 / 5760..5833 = 1.09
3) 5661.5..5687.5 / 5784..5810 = 1.15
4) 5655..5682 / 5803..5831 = 1.14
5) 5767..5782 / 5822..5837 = 1.01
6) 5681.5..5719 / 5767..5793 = 1.12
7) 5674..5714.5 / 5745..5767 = 1.09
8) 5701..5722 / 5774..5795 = 1.09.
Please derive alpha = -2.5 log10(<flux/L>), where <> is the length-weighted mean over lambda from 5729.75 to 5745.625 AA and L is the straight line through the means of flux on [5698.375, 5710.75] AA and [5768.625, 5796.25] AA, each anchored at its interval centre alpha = -0.075 mag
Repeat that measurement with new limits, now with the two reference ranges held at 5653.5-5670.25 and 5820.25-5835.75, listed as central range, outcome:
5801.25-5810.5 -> -0.068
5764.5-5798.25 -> -0.041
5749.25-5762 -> -0.001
